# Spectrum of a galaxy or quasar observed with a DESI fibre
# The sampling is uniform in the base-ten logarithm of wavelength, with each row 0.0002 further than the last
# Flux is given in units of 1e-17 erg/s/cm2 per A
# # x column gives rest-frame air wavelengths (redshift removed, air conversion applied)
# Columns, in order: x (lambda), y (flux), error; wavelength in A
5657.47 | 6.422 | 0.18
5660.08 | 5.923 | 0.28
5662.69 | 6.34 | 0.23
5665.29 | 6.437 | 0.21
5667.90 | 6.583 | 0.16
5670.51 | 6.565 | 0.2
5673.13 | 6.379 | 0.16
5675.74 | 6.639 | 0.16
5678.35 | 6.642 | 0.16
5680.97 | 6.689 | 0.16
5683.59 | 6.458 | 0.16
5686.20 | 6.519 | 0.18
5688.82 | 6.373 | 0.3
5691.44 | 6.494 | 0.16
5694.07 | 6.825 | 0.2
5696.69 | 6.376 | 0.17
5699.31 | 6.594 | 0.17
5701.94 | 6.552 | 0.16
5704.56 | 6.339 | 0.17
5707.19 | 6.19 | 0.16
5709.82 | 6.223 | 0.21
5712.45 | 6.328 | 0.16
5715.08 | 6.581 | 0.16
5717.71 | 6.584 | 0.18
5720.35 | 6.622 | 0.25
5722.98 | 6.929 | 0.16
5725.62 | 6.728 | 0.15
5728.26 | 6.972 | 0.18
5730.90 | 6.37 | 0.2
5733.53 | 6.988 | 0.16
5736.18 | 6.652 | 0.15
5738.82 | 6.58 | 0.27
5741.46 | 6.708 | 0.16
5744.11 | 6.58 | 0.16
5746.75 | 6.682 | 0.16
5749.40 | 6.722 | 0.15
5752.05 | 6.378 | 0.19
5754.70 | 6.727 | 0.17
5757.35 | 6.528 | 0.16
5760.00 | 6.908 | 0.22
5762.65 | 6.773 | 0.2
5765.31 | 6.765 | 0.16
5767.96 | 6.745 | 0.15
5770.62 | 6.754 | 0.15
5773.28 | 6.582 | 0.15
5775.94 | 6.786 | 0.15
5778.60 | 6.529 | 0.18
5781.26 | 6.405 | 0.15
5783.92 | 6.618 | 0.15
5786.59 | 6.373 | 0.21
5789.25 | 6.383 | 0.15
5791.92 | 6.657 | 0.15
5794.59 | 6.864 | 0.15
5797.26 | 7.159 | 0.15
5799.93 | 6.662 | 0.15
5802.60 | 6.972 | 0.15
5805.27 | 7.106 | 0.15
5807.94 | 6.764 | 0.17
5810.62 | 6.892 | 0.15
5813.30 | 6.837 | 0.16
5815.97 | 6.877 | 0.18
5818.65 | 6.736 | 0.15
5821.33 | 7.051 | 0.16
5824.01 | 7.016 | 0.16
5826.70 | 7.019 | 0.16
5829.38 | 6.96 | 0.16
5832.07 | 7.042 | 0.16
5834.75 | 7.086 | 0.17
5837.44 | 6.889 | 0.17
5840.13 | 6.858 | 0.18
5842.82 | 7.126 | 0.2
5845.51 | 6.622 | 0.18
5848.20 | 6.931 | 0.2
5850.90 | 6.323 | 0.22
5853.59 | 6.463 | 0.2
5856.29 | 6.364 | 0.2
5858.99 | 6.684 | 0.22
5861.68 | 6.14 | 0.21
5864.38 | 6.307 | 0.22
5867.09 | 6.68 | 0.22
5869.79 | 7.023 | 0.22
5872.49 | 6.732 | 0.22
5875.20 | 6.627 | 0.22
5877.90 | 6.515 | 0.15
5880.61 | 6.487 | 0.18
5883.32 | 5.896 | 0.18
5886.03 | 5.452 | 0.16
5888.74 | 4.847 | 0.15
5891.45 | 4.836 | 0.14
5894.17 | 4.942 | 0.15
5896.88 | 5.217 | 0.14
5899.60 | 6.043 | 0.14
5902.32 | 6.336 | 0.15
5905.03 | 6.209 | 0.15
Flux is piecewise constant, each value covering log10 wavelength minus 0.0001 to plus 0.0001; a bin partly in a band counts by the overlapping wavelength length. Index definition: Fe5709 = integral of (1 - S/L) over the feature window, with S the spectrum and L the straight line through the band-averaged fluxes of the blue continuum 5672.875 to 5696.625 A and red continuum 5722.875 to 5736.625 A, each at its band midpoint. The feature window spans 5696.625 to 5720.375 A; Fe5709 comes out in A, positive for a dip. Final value 0.8 A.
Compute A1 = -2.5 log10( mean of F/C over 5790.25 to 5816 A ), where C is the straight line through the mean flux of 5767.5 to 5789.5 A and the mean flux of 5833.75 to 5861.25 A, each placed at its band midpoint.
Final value -0.040 mag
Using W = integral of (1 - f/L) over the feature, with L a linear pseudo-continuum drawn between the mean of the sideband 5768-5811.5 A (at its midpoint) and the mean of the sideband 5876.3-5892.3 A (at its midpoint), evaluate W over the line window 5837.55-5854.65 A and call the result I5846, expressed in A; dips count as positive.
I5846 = -1.7 A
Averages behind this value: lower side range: 6.72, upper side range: 5.72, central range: 6.74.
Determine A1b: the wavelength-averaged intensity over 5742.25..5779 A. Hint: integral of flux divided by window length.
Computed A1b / 6.68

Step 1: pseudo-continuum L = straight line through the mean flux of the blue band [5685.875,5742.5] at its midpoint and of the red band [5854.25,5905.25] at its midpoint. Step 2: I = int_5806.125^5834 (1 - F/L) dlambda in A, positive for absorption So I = -3.0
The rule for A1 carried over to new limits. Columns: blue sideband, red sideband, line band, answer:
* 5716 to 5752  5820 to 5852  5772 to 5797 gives 0.03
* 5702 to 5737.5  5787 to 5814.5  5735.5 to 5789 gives 0.01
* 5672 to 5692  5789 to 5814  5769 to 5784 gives 0.03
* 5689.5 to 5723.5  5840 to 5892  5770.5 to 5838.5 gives -0.07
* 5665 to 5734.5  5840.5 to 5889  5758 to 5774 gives -0.04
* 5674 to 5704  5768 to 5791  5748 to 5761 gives -0.01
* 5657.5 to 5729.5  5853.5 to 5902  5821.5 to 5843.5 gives -0.14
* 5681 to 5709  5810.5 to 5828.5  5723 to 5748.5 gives -0.01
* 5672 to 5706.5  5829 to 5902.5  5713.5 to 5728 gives -0.03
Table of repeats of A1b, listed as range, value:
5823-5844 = 7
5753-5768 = 6.73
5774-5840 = 6.82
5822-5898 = 6.4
